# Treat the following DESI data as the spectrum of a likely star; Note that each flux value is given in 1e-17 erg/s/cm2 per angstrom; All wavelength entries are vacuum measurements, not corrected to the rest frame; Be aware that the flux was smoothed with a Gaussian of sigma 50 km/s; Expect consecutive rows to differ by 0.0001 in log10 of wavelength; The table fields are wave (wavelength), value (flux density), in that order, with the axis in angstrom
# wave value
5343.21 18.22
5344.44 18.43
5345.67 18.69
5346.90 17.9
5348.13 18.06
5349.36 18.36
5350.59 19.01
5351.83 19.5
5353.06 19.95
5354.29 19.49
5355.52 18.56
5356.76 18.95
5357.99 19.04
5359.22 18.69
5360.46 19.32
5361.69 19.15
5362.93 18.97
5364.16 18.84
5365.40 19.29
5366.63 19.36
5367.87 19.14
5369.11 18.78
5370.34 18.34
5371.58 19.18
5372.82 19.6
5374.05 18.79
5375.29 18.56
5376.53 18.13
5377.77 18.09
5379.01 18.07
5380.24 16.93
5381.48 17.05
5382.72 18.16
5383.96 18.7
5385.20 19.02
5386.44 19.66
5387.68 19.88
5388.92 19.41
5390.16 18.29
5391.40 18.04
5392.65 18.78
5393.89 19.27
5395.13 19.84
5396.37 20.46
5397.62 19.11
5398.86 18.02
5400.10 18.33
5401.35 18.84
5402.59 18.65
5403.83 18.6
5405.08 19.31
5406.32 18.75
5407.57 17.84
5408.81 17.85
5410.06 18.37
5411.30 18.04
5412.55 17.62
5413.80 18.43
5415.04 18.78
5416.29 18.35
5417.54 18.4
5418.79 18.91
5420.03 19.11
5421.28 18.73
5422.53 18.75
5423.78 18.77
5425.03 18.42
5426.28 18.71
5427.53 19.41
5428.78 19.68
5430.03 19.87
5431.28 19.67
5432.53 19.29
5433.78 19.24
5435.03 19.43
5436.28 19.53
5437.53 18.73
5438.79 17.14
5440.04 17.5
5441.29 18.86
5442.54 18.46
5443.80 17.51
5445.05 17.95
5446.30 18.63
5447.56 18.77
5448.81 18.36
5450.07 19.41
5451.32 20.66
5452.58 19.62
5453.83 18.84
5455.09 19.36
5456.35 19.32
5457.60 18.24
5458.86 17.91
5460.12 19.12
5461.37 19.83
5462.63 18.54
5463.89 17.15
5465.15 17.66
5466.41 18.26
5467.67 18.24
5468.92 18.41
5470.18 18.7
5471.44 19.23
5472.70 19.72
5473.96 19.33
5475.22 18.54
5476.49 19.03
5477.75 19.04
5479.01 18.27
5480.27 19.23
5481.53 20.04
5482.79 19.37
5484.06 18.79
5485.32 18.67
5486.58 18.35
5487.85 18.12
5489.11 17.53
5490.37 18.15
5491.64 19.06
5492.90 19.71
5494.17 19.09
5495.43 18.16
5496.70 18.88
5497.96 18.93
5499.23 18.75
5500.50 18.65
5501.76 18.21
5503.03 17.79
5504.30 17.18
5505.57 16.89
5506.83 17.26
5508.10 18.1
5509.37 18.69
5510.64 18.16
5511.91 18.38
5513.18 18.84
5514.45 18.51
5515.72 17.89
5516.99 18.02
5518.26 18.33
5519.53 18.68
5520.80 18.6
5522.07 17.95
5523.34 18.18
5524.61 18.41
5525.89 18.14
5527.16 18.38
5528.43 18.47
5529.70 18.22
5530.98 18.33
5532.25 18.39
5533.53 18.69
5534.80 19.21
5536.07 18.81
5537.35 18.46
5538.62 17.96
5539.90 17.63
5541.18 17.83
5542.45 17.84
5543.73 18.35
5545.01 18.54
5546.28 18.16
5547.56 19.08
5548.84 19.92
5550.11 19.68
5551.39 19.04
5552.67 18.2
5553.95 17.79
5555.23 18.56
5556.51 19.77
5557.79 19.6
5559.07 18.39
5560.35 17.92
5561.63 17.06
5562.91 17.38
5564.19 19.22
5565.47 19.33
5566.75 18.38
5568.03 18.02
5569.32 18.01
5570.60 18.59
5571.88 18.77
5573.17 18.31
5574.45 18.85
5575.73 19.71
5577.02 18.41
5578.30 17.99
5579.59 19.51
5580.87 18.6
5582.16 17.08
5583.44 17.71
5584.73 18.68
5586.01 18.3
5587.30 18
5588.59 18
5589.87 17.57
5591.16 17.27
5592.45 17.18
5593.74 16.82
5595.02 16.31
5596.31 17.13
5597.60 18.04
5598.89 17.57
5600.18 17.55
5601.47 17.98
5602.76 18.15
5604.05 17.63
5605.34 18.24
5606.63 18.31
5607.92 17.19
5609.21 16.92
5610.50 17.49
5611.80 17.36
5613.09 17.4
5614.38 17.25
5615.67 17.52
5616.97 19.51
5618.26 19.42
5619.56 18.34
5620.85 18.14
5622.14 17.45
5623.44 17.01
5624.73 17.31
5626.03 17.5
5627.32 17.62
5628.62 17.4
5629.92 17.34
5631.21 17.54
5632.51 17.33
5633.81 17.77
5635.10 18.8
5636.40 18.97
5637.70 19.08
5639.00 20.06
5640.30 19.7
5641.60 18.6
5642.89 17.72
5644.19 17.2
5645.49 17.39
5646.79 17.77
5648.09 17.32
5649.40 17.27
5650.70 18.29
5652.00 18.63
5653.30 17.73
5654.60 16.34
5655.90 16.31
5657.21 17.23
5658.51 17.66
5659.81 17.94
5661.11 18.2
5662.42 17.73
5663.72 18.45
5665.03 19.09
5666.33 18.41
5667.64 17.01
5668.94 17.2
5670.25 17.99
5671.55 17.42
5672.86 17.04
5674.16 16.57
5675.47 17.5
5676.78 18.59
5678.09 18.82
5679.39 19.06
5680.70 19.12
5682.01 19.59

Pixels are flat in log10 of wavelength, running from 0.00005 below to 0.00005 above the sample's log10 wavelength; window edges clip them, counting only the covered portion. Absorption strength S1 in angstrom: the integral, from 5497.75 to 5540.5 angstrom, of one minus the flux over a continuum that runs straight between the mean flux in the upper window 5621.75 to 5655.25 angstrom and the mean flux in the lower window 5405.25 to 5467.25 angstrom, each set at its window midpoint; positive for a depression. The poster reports 0.24 angstrom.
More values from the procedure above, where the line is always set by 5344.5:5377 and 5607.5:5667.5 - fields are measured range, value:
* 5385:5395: -0.2 angstrom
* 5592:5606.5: 0.4 angstrom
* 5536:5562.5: -0.4 angstrom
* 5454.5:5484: -0.5 angstrom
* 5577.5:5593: 0.1 angstrom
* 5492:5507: 0.0 angstrom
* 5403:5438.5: -0.2 angstrom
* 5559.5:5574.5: -0.1 angstrom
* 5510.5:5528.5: 0.0 angstrom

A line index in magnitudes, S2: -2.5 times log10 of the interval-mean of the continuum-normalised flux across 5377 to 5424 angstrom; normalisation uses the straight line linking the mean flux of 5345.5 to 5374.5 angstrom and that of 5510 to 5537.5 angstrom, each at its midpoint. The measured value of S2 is 0.01 mag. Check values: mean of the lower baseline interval 19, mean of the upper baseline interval 18.4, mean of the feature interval 18.6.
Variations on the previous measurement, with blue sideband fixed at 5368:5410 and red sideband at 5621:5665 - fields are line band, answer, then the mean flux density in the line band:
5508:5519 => -0.003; 18.3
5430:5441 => -0.021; 18.9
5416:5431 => -0.022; 19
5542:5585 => -0.025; 18.5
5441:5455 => -0.021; 18.8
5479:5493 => -0.024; 18.8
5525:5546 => -0.007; 18.3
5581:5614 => 0.024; 17.6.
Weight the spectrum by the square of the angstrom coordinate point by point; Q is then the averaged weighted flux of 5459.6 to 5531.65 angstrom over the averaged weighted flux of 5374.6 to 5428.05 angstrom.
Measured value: 1.03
